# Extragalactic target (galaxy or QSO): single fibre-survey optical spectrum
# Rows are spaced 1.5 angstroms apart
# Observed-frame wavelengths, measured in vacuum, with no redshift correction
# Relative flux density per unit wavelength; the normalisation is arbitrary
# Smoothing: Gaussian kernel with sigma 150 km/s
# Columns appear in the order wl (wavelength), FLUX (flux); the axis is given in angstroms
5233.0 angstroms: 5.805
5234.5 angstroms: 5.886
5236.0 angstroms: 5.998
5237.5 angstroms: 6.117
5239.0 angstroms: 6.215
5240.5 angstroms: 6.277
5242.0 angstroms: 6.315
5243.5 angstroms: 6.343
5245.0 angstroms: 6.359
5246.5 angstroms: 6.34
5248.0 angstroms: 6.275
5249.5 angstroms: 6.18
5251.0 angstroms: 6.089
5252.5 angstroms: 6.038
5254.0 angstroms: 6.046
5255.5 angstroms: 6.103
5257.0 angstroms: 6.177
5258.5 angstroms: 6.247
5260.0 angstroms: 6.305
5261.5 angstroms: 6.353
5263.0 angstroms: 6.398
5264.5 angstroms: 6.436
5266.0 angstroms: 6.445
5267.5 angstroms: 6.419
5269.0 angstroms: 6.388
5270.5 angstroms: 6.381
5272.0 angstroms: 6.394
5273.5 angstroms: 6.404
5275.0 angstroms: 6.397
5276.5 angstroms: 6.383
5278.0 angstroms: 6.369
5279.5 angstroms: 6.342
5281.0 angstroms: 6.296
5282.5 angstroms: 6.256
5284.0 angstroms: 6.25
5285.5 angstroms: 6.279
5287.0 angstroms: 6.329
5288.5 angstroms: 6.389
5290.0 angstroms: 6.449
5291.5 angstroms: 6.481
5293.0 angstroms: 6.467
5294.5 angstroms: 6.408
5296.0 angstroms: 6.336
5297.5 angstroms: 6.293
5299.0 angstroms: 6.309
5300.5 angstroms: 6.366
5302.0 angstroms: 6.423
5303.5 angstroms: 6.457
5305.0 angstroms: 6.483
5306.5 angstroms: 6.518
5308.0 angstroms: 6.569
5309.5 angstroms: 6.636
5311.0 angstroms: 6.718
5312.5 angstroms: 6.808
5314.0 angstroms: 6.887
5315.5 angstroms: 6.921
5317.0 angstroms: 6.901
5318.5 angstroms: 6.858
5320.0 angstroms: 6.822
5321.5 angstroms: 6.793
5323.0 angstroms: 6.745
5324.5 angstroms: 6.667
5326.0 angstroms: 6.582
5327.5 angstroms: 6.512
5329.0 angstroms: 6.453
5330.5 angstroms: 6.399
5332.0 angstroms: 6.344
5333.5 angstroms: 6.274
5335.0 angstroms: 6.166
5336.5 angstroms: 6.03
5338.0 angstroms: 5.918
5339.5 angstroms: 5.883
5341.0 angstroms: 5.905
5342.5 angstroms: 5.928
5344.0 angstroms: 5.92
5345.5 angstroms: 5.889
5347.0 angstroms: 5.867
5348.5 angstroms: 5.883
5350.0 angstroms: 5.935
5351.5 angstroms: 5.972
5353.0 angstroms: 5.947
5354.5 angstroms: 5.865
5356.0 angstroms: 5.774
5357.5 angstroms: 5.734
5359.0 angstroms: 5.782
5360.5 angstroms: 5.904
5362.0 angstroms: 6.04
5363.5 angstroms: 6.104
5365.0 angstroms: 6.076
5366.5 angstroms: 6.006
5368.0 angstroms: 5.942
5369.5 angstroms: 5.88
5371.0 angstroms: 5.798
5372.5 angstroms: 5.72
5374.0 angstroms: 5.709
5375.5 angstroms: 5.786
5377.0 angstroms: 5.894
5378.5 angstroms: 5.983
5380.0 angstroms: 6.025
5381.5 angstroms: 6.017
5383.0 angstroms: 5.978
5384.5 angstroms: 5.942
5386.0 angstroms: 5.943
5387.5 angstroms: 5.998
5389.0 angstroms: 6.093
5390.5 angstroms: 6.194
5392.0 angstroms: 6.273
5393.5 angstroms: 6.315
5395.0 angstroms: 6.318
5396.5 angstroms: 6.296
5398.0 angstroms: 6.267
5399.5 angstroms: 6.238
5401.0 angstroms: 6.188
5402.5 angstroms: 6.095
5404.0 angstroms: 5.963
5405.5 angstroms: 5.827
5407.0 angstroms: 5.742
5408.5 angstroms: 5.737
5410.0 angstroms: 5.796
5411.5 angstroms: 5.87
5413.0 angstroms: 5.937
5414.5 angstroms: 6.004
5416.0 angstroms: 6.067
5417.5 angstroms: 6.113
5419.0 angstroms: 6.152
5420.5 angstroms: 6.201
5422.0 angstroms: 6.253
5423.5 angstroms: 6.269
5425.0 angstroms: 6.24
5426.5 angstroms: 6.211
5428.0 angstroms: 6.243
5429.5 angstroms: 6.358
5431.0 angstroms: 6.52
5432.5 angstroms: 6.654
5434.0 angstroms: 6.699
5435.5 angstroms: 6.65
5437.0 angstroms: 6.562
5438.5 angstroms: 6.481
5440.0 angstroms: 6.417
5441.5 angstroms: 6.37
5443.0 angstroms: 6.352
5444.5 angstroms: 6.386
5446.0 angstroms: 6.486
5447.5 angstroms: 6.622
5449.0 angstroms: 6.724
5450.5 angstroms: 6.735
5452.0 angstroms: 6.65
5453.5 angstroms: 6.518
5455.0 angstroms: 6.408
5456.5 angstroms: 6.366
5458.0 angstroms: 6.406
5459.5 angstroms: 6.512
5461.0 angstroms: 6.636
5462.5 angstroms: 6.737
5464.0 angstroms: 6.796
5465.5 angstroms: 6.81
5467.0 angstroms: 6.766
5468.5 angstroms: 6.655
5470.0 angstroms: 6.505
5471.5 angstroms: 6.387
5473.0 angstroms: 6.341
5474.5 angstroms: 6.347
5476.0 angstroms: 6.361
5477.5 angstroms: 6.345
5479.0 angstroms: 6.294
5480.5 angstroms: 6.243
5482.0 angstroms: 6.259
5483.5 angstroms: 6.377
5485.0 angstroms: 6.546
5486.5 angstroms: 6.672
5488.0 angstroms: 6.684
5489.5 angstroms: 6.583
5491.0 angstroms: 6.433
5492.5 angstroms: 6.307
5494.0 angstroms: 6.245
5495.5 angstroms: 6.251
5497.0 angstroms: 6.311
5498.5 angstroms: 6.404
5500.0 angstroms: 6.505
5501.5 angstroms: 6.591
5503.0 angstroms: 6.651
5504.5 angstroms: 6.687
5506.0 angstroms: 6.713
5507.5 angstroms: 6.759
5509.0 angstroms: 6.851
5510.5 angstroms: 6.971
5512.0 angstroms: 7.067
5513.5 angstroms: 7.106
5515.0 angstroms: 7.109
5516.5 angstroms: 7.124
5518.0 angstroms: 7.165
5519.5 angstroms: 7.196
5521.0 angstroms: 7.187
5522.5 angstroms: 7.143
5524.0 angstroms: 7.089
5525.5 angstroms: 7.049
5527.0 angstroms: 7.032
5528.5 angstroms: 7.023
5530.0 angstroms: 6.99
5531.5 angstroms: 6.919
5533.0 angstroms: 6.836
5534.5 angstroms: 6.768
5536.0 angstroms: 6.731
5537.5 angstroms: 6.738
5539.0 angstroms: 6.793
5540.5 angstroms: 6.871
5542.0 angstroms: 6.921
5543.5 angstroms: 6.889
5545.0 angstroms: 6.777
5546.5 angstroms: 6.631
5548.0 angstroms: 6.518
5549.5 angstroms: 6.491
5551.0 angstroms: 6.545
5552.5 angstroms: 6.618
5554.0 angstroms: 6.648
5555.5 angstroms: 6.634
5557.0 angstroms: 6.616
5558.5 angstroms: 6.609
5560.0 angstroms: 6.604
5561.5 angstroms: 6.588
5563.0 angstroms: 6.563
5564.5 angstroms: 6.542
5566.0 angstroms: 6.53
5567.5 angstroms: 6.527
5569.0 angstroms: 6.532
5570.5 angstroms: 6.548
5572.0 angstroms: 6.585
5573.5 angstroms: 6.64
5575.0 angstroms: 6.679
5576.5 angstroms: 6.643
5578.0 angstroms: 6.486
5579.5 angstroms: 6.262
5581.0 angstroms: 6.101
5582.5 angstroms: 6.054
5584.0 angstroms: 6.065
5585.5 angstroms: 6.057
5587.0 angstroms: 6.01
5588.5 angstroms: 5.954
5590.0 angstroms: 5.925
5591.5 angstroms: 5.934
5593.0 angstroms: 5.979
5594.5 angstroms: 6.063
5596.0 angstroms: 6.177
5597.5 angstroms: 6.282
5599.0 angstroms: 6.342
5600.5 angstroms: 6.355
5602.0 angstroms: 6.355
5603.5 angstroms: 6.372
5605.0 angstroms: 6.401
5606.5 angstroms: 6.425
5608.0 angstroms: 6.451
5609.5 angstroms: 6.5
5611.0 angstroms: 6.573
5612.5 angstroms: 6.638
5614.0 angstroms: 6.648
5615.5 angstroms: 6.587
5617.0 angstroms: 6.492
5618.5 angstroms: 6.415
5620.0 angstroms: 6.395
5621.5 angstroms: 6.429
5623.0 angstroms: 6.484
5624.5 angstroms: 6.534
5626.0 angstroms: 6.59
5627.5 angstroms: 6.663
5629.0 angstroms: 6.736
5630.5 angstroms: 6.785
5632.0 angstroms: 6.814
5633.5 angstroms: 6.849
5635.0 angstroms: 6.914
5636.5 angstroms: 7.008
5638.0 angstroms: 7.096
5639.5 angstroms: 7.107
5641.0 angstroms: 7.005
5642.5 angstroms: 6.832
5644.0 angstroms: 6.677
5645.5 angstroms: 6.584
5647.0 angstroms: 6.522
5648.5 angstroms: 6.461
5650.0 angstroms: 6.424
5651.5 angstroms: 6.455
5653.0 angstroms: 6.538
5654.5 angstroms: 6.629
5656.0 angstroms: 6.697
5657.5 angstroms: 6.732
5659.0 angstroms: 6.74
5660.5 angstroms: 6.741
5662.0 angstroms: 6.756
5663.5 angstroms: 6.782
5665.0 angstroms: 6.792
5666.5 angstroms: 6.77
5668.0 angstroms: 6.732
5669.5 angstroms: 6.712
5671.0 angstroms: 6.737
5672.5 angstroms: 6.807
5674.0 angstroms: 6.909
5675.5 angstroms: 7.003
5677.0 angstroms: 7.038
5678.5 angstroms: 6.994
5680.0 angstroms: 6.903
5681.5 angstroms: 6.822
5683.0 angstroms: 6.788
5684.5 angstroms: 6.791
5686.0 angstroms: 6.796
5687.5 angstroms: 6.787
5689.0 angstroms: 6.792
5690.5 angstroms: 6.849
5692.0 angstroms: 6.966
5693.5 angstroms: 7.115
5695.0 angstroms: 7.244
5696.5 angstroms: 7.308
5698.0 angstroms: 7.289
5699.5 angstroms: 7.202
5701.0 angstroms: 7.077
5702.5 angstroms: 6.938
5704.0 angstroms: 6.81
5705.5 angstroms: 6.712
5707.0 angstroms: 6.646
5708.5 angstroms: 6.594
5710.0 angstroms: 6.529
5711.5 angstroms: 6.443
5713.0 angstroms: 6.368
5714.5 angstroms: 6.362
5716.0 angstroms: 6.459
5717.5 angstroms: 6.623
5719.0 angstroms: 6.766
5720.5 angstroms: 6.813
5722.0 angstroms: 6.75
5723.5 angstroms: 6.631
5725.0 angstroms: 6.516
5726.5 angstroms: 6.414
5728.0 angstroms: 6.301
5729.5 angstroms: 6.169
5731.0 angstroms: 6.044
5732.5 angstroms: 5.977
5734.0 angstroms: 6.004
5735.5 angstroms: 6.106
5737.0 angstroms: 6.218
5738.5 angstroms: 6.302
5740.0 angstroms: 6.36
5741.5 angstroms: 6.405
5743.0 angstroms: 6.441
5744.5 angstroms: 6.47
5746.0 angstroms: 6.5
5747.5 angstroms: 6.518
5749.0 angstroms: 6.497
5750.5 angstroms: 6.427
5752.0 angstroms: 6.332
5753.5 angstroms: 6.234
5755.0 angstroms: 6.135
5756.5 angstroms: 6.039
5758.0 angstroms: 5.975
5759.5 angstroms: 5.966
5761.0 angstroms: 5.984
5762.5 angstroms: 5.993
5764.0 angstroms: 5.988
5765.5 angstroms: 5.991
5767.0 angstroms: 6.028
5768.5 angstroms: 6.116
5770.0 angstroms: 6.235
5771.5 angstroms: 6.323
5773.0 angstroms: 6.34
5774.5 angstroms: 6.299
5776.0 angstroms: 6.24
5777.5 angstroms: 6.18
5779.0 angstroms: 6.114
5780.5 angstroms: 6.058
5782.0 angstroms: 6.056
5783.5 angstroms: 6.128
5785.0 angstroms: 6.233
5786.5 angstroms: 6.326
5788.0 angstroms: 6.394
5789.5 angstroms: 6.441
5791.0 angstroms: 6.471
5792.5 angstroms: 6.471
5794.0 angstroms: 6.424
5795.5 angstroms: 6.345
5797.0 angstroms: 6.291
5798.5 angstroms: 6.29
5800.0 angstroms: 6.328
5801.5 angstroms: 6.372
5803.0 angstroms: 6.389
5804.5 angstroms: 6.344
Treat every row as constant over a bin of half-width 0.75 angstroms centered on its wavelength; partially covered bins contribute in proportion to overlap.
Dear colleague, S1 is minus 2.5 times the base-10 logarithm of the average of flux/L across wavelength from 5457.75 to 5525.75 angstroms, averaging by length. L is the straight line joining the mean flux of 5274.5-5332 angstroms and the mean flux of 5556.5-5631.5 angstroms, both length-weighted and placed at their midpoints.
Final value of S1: -0.03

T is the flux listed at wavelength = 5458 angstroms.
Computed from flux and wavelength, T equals 6.406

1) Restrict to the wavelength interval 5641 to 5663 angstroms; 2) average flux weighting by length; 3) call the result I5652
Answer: 6.64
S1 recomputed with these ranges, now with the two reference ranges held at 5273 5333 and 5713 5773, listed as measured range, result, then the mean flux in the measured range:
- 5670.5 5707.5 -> -0.10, 6.94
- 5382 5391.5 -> 0.08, 6.03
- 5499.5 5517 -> -0.07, 6.85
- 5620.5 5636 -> -0.06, 6.68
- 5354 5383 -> 0.10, 5.9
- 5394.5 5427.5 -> 0.06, 6.08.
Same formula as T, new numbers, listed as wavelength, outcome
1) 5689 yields 6.792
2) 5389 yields 6.093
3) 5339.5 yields 5.883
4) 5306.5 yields 6.518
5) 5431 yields 6.52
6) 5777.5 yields 6.18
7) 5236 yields 5.998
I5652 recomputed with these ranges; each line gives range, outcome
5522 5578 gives 6.72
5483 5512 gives 6.57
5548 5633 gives 6.44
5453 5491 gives 6.5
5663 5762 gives 6.6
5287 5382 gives 6.23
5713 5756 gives 6.38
